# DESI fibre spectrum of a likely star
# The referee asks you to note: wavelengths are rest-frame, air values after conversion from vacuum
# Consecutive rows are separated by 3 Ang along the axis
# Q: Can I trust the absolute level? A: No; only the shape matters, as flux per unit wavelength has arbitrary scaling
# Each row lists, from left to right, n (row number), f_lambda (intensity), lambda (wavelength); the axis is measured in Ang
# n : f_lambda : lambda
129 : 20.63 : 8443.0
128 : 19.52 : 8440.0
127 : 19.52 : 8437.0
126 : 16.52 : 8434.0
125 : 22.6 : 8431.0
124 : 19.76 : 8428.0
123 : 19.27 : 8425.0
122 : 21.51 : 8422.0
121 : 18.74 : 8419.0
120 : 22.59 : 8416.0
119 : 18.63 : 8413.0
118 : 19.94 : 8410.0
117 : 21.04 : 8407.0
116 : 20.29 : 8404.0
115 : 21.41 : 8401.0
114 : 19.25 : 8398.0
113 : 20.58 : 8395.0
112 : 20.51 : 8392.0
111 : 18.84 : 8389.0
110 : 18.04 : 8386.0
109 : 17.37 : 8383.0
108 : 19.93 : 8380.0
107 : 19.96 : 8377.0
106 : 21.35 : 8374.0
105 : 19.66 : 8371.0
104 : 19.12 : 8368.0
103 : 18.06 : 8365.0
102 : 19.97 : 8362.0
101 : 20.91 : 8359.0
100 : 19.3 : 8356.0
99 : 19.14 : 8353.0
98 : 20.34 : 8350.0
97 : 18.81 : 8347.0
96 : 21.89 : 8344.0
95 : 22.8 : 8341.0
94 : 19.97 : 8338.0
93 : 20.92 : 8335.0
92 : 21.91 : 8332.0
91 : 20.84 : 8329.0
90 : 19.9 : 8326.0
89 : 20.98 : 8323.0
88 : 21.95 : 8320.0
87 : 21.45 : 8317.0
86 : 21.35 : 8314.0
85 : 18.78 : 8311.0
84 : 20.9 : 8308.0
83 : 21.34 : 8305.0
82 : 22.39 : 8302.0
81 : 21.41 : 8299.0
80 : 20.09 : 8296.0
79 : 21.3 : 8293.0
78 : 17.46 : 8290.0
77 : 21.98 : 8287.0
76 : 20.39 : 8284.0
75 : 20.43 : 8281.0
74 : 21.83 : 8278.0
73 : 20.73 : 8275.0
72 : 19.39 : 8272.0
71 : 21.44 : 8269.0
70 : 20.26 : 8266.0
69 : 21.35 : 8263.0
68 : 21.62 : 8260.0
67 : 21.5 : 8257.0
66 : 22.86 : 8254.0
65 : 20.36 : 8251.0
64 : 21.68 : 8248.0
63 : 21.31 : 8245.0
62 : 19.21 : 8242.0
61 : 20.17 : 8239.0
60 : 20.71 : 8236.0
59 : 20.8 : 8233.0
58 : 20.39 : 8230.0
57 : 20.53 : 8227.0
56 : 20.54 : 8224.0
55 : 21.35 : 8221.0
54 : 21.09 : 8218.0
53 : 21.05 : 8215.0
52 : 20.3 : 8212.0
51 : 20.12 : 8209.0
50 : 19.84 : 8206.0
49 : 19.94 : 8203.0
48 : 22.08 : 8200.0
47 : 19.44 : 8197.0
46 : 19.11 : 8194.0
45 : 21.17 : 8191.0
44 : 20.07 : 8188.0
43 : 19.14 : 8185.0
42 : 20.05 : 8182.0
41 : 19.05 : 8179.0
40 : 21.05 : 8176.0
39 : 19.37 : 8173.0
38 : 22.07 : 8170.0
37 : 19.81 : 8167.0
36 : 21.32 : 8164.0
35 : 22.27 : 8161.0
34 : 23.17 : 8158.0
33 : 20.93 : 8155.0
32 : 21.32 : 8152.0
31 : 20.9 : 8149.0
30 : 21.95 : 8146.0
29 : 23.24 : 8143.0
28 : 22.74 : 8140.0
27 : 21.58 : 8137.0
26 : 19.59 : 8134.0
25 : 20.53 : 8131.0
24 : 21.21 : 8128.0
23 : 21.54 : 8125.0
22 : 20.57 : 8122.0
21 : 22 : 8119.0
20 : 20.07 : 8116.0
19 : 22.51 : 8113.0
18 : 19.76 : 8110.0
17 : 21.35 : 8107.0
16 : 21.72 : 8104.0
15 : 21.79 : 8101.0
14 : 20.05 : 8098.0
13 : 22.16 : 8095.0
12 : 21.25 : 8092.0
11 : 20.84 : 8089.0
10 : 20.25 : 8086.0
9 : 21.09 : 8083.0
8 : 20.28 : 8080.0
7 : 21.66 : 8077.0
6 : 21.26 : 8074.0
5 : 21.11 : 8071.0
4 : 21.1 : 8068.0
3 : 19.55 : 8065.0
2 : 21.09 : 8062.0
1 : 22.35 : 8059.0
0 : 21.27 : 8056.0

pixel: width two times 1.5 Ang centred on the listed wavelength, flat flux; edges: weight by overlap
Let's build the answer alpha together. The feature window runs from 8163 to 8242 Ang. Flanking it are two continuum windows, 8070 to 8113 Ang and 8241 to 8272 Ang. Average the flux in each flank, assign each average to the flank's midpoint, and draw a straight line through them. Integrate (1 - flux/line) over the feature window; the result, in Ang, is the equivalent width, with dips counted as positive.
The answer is 2.7 Ang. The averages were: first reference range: 21.1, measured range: 20.4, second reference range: 21.1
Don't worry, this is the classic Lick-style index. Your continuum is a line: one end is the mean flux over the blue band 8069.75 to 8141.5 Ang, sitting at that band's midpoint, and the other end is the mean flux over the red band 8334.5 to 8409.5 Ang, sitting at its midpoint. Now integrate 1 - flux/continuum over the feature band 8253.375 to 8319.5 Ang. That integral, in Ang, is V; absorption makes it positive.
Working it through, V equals -1.86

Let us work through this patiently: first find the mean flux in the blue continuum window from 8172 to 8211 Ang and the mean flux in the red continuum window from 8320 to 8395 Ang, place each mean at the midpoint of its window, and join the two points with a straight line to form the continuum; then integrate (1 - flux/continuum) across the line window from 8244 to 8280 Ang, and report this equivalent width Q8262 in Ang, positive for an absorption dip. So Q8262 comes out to -2.0 Ang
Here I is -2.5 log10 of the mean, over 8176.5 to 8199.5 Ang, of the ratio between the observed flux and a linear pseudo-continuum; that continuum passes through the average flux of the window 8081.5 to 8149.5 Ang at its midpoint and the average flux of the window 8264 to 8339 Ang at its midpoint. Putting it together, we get 0.06 mag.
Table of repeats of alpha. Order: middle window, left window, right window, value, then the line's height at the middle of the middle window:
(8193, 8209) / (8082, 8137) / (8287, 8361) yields 0.6 Ang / 20.9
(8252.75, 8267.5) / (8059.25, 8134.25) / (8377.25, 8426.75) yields -0.8 Ang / 20.4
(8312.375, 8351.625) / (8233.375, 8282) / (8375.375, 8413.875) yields -1.4 Ang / 20.3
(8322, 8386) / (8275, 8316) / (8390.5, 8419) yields 1.4 Ang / 20.6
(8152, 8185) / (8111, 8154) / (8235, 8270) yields 0.7 Ang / 21.3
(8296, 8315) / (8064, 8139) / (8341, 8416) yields -0.7 Ang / 20.2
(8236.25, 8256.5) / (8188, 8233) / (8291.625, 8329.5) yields -0.3 Ang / 20.7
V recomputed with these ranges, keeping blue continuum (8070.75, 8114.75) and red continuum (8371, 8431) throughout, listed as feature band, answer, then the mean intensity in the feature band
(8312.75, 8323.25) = -0.61 Ang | 21.5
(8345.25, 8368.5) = 0.77 Ang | 19.5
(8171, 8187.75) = 0.80 Ang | 19.8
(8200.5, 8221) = 0.16 Ang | 20.5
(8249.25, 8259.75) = -0.53 Ang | 21.6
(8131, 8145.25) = -0.47 Ang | 21.7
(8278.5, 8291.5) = 0.15 Ang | 20.2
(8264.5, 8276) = 0.02 Ang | 20.4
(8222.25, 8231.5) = 0.06 Ang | 20.5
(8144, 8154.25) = -0.25 Ang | 21.4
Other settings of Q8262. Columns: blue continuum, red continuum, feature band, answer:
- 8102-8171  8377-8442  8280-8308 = -0.4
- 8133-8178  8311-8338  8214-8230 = 0.3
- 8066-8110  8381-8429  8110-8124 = -0.1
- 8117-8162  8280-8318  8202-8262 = 0.8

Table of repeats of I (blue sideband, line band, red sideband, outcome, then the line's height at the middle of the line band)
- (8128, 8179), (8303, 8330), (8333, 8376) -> -0.025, 20.4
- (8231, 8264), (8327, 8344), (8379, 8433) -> -0.044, 20.5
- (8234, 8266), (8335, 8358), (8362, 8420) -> -0.011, 20.2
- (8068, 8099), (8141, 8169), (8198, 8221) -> -0.045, 20.8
